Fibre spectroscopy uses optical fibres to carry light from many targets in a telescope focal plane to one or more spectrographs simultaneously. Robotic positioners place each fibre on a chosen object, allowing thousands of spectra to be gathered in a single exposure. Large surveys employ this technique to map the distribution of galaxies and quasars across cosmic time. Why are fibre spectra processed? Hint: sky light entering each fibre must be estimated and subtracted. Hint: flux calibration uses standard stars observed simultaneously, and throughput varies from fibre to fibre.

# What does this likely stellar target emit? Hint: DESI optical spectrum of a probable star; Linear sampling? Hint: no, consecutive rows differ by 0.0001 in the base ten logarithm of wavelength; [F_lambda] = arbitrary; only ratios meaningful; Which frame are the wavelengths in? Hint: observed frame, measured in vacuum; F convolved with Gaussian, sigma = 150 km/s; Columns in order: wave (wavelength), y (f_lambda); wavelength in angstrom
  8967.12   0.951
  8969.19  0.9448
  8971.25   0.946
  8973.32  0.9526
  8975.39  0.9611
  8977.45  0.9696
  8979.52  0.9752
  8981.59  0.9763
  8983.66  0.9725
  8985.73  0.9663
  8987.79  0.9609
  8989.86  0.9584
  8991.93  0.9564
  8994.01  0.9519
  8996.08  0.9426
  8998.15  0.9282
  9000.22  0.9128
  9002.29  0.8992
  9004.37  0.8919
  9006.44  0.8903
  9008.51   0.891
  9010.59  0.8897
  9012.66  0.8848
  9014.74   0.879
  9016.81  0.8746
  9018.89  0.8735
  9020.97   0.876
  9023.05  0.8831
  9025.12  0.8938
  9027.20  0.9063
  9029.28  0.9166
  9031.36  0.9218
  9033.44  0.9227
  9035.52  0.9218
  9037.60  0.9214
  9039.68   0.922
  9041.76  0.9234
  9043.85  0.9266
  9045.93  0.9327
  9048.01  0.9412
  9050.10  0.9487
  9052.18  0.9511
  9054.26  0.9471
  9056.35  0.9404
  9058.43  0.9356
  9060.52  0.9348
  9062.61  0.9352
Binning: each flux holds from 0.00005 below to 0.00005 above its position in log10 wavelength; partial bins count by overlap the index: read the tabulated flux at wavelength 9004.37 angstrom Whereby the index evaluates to 0.8919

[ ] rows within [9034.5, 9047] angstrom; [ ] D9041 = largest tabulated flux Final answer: 0.9327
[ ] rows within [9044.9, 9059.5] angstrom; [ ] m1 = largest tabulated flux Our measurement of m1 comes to 0.9511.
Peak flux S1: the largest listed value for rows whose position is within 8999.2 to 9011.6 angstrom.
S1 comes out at 0.9128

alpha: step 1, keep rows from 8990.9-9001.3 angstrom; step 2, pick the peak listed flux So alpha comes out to 0.9564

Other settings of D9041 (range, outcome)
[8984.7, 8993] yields 0.9663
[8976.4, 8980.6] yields 0.9752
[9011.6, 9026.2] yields 0.8938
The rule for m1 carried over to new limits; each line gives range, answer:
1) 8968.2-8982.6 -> 0.9763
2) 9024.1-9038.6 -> 0.9227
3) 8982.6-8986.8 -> 0.9725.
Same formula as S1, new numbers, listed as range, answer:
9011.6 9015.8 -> 0.8848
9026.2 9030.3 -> 0.9166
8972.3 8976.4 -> 0.9611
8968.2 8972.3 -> 0.946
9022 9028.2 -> 0.9063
